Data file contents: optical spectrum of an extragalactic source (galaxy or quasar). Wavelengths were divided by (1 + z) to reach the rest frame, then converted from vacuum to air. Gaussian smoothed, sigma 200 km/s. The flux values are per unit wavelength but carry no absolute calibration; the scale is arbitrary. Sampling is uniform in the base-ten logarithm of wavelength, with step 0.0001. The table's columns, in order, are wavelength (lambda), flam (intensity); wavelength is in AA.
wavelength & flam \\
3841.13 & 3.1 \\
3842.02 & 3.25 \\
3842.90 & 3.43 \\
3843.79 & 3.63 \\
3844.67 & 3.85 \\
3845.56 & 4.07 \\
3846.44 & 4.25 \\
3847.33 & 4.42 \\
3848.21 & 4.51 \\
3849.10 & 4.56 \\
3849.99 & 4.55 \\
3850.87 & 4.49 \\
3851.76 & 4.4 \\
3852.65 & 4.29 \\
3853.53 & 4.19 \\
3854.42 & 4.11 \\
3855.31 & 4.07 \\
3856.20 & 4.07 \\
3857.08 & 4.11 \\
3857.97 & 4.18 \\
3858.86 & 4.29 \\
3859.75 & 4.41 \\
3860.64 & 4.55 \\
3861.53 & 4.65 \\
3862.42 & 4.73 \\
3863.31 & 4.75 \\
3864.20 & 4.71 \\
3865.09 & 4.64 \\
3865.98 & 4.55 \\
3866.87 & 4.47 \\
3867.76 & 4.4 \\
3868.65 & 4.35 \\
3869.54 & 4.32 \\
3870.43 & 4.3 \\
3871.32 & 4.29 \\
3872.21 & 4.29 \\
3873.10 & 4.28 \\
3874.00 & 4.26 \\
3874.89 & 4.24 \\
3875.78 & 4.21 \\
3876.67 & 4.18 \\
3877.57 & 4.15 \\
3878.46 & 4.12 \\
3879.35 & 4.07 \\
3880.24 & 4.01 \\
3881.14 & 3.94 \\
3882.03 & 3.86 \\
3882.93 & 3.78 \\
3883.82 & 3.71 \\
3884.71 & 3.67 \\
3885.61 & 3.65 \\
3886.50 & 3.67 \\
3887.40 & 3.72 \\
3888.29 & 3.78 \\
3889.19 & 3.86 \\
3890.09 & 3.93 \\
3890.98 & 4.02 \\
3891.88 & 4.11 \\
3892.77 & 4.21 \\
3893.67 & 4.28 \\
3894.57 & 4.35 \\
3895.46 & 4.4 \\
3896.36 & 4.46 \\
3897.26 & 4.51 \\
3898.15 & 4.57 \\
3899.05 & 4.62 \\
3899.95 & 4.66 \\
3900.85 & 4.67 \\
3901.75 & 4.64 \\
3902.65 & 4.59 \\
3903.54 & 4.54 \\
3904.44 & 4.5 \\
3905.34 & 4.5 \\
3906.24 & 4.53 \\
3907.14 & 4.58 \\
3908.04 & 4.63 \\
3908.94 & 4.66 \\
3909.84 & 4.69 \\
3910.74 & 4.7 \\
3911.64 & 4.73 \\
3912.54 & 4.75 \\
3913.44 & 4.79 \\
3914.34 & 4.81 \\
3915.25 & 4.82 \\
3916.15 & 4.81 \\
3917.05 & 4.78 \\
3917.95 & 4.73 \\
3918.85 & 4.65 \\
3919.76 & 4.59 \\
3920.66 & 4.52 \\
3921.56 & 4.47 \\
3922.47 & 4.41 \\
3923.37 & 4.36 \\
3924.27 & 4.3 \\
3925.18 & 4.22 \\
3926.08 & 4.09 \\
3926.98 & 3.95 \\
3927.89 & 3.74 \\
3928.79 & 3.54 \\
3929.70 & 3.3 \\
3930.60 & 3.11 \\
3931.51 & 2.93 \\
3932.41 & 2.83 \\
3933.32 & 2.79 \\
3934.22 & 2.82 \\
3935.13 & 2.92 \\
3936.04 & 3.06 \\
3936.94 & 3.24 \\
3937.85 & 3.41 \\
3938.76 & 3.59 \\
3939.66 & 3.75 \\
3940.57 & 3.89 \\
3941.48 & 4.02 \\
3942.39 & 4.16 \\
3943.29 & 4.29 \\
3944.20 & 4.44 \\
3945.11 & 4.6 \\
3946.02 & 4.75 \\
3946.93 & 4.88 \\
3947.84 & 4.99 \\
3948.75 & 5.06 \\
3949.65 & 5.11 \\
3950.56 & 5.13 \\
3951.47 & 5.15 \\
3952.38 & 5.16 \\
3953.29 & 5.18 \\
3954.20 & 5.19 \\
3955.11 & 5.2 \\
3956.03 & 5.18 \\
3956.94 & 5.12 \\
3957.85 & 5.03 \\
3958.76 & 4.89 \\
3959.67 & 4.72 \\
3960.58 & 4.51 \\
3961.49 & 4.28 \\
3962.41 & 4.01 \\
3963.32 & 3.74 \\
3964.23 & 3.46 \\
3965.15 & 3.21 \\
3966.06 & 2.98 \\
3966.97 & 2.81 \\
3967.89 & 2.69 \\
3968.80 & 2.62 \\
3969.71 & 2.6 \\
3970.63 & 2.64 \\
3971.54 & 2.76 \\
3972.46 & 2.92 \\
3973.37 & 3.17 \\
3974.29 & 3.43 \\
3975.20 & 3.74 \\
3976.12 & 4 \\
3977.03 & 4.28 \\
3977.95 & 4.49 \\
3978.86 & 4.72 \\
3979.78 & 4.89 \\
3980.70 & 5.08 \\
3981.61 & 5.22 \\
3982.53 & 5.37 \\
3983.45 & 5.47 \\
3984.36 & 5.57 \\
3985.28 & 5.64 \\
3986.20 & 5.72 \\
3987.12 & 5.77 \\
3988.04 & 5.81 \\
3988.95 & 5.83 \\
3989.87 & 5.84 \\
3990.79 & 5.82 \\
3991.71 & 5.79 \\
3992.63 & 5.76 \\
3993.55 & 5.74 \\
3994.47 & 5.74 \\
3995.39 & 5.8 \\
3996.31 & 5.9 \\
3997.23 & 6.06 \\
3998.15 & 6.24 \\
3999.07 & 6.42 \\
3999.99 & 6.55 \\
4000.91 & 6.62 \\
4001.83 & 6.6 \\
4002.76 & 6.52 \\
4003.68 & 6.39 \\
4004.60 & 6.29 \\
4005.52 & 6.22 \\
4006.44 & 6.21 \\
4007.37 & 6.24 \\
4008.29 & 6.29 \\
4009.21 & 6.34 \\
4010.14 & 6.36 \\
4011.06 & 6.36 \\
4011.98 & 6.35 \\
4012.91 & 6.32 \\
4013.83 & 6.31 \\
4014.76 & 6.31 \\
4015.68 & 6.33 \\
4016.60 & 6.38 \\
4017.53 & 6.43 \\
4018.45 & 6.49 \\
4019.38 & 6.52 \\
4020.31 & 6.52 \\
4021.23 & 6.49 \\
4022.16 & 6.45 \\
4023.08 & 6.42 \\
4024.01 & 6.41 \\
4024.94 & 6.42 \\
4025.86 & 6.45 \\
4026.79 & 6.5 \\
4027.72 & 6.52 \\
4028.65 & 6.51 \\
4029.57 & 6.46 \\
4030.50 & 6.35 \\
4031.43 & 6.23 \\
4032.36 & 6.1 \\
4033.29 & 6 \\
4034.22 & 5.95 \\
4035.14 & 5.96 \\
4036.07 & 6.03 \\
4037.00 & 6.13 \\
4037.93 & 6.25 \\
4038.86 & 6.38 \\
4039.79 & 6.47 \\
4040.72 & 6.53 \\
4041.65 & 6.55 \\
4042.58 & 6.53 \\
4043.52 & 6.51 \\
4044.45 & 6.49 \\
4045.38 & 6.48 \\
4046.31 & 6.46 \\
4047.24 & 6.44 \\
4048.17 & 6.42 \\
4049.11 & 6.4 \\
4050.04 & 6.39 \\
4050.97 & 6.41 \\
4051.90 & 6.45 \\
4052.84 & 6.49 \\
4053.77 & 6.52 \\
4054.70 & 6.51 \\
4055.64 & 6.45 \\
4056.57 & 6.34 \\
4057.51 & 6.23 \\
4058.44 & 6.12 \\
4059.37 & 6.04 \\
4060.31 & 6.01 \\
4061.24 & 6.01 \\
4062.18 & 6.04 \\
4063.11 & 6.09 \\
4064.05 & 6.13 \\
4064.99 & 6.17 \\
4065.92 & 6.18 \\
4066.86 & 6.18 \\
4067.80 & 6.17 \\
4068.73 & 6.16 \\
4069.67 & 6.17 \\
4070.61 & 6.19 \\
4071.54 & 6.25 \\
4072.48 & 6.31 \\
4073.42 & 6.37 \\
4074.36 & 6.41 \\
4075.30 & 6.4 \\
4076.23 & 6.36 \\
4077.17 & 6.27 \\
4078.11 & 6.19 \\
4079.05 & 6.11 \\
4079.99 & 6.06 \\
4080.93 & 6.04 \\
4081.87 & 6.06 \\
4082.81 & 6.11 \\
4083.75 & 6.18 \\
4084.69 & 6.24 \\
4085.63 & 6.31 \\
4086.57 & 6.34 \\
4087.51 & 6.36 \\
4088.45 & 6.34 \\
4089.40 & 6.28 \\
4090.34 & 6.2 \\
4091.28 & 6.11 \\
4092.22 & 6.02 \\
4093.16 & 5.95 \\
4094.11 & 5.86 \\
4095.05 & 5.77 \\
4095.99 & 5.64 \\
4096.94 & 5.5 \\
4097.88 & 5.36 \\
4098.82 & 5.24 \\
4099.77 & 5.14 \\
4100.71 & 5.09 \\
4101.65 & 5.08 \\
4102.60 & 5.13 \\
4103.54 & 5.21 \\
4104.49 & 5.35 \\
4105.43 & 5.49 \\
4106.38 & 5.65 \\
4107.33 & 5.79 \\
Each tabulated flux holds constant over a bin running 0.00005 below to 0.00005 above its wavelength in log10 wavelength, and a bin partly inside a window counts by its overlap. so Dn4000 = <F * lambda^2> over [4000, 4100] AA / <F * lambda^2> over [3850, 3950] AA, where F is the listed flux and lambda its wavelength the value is 1.6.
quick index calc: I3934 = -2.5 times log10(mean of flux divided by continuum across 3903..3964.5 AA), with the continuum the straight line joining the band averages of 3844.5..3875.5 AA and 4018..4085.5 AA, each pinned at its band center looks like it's 0.18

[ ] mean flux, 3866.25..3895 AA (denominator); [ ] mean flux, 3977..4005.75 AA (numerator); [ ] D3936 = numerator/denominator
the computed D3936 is 1.42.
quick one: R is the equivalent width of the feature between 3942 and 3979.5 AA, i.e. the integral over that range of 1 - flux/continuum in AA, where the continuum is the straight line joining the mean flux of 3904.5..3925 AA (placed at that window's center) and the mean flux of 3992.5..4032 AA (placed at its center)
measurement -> 8.4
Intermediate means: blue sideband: 4.62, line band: 4.18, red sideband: 6.33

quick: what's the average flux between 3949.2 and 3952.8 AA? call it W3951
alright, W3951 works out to 5.14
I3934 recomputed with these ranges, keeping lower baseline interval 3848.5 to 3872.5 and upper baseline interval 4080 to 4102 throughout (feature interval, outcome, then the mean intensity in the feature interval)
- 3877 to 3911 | 0.09 mag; 4.24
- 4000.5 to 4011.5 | -0.19 mag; 6.37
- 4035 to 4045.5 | -0.15 mag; 6.36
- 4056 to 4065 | -0.08 mag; 6.12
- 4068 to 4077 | -0.09 mag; 6.29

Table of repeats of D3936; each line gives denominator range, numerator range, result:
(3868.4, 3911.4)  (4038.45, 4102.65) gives 1.45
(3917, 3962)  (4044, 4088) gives 1.47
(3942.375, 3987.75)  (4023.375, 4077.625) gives 1.43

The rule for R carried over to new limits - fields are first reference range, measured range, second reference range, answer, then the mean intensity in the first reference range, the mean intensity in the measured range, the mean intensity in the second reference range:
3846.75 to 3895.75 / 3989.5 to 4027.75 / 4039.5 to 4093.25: -4.1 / 4.22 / 6.28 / 6.28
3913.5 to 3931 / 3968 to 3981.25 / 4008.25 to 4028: 4.4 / 4.29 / 3.66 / 6.41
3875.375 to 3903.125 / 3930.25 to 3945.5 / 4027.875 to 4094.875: 3.9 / 4.14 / 3.52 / 6.26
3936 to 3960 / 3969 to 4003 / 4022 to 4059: 1.5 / 4.59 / 5.12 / 6.37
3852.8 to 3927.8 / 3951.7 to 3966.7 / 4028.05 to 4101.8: 1.7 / 4.34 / 4.48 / 6.17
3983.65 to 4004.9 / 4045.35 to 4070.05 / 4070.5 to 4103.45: -1.2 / 6.01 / 6.27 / 5.97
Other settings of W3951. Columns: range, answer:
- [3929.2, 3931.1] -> 3.2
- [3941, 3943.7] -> 4.16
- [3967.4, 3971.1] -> 2.64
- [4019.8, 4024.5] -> 6.45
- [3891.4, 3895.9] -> 4.27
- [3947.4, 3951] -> 5.08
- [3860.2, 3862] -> 4.6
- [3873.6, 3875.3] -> 4.26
